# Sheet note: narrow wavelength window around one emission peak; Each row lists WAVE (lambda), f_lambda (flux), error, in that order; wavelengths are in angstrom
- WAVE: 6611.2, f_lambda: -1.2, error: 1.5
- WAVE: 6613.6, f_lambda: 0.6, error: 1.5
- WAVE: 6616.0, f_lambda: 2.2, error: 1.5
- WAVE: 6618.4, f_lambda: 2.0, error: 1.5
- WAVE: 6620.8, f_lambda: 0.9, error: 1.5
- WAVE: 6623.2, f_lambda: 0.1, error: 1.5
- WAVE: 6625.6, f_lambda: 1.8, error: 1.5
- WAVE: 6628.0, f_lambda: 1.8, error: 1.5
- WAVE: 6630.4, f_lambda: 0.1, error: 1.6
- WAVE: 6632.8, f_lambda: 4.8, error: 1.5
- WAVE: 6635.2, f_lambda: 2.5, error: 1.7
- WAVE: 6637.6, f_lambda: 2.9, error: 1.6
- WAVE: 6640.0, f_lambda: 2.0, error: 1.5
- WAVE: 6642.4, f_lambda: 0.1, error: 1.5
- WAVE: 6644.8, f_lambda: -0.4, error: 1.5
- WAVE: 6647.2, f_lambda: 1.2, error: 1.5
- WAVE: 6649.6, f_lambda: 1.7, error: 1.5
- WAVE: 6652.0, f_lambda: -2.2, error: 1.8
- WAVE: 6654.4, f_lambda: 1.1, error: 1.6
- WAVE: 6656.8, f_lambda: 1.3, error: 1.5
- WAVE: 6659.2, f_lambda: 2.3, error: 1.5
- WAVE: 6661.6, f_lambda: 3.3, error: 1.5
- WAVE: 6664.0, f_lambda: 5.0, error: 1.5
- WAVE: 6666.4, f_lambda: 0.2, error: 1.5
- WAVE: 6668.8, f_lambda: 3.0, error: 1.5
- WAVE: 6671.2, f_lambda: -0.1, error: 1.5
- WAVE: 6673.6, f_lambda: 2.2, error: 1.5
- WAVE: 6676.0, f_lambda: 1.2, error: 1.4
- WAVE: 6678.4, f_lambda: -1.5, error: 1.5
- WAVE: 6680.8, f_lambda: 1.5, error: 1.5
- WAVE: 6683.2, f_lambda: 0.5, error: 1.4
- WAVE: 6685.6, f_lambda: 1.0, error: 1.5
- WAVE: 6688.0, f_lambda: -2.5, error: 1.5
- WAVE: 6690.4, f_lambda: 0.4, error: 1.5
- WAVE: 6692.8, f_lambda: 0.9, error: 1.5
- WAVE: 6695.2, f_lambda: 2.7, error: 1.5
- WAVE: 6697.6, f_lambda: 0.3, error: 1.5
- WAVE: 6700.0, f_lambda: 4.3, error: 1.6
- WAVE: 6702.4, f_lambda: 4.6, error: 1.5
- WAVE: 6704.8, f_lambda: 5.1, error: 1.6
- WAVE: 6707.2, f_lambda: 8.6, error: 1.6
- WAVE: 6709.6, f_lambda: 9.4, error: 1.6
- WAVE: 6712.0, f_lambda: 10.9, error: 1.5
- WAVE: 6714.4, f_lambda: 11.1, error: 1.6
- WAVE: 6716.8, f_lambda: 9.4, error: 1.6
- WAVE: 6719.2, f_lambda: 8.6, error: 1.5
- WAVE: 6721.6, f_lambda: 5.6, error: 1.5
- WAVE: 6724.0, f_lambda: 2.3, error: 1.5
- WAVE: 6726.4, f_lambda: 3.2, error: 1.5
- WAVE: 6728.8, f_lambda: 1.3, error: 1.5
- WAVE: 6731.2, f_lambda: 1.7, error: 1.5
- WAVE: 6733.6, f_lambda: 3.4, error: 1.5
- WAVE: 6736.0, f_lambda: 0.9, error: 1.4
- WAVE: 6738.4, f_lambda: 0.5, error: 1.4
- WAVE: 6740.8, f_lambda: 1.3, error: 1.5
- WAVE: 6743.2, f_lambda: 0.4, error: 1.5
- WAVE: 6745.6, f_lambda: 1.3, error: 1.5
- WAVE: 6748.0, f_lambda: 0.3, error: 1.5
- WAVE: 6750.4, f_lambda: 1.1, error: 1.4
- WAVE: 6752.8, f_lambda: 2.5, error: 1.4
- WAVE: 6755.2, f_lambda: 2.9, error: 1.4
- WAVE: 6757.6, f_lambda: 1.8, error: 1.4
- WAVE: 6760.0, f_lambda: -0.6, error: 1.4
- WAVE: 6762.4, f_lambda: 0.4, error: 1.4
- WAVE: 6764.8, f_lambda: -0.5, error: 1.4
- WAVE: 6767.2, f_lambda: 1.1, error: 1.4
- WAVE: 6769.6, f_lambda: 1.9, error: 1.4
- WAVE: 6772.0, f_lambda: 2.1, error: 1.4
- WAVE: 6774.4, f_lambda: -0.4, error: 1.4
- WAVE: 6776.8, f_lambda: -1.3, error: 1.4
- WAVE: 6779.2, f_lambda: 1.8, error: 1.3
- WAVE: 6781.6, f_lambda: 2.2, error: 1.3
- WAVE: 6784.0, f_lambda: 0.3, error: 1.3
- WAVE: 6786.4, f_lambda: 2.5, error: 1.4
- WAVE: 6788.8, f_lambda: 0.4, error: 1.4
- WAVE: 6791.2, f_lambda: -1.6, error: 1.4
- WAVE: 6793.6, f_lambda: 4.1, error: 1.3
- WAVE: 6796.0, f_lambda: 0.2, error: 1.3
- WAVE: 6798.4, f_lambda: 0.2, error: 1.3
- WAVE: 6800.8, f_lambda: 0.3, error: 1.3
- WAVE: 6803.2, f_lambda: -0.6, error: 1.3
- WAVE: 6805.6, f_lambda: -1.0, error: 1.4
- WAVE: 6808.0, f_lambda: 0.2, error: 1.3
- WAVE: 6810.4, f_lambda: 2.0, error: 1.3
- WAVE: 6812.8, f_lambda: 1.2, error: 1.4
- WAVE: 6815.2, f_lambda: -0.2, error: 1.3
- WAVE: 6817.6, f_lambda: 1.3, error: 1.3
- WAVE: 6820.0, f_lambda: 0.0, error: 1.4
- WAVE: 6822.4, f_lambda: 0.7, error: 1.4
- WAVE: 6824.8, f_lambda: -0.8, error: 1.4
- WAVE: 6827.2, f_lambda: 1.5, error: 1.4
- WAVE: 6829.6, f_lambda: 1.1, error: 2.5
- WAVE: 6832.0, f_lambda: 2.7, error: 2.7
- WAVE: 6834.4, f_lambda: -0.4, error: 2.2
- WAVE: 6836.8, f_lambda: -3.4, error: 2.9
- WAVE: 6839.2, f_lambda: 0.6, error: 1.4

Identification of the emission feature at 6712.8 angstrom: C III]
